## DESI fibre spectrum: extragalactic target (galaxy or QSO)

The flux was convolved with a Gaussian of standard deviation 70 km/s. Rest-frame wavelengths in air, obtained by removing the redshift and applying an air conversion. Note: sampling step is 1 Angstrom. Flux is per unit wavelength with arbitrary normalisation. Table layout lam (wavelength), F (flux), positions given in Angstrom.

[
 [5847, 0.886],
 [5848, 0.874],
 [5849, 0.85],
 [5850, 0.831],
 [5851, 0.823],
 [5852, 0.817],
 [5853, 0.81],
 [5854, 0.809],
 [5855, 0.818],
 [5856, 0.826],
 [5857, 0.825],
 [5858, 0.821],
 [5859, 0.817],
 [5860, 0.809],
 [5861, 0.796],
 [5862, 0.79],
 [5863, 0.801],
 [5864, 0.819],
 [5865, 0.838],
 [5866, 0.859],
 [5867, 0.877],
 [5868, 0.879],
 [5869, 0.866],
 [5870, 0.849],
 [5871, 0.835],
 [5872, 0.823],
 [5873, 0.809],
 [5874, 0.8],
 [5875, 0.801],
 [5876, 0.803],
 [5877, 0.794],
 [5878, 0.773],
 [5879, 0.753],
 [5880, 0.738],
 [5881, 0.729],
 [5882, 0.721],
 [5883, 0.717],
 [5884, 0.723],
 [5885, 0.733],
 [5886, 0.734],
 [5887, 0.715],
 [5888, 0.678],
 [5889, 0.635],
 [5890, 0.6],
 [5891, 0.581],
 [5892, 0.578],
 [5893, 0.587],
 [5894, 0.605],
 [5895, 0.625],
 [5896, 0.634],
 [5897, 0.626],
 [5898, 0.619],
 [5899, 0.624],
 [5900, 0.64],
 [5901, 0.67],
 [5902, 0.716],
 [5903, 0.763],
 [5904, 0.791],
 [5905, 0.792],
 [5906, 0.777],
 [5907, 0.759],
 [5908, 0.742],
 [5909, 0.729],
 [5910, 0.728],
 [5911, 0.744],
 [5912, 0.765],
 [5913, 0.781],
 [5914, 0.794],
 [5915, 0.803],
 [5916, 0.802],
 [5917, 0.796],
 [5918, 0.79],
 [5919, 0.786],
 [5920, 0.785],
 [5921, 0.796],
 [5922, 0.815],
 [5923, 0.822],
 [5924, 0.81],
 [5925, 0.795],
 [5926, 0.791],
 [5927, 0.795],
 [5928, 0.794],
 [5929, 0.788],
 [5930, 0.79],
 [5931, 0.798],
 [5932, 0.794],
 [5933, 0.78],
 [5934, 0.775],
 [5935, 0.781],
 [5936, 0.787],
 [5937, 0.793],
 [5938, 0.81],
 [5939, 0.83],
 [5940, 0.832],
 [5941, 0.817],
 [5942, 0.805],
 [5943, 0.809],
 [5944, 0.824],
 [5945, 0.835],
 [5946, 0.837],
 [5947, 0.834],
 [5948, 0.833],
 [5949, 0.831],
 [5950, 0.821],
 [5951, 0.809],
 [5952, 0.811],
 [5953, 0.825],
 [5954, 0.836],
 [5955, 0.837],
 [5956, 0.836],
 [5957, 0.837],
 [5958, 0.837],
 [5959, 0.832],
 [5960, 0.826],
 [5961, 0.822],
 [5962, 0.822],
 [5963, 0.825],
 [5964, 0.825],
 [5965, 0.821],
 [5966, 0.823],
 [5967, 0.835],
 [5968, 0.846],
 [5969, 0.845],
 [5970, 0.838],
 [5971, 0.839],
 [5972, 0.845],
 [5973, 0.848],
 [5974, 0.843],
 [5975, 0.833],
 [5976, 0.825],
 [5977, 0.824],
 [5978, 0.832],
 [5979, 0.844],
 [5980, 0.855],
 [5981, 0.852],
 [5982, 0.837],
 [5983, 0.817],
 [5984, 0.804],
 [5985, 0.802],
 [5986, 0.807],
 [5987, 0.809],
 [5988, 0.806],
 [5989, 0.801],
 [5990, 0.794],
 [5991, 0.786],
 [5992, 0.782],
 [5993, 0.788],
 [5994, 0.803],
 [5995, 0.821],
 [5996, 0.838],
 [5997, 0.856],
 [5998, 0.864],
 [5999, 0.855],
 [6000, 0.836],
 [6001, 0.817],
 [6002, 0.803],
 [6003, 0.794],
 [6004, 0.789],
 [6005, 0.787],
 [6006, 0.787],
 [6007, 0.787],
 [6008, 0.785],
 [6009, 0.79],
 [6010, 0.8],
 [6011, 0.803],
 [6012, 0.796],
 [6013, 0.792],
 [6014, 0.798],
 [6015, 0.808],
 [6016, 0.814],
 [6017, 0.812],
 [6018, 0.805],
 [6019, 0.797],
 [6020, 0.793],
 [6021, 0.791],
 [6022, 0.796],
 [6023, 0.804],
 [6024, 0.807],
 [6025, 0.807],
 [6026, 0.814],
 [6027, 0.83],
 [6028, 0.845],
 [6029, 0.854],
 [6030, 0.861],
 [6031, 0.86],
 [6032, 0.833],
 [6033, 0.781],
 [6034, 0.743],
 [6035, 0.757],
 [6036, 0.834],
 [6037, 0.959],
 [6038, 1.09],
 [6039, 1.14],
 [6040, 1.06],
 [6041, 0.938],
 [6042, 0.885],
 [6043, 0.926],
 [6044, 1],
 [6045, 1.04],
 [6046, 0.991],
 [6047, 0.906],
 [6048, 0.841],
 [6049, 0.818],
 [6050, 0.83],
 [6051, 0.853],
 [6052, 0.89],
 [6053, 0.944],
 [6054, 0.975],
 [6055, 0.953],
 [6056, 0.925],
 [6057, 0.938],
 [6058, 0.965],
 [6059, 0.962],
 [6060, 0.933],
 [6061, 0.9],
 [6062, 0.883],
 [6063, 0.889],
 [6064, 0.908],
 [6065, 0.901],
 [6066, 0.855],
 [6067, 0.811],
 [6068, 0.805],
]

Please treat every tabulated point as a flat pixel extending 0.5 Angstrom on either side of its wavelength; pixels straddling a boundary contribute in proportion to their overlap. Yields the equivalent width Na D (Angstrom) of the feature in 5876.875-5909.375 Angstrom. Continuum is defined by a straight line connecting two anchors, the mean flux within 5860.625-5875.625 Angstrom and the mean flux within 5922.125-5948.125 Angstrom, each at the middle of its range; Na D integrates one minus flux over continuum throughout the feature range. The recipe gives 5.1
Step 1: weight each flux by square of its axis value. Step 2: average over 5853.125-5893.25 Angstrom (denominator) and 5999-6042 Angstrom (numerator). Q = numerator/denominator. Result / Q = 1.14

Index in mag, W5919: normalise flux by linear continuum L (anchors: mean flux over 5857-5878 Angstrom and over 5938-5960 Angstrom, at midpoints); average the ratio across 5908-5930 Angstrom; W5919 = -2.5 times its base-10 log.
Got 0.05 mag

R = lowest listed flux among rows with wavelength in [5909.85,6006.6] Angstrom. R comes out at 0.728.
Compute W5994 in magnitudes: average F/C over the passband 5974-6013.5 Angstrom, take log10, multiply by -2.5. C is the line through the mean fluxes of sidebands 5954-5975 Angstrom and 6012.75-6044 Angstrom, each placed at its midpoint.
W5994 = 0.04 mag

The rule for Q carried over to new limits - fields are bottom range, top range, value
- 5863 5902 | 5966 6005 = 1.17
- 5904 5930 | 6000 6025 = 1.05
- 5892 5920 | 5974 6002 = 1.17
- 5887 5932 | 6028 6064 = 1.31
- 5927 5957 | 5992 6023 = 1.01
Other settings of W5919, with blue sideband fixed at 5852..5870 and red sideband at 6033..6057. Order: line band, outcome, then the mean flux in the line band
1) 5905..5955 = 0.09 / 0.798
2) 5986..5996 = 0.12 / 0.801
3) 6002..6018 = 0.14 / 0.797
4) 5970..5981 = 0.06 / 0.839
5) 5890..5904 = 0.30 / 0.64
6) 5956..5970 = 0.06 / 0.831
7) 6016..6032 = 0.12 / 0.819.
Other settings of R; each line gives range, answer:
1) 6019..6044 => 0.743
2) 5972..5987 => 0.802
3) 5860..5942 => 0.578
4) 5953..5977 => 0.821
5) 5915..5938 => 0.775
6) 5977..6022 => 0.782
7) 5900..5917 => 0.64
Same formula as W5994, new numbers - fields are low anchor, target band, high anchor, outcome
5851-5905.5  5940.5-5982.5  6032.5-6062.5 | 0.005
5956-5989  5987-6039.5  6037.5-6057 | 0.090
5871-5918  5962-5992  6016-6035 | -0.064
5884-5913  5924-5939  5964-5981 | -0.054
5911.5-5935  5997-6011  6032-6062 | 0.087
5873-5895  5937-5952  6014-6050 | -0.068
